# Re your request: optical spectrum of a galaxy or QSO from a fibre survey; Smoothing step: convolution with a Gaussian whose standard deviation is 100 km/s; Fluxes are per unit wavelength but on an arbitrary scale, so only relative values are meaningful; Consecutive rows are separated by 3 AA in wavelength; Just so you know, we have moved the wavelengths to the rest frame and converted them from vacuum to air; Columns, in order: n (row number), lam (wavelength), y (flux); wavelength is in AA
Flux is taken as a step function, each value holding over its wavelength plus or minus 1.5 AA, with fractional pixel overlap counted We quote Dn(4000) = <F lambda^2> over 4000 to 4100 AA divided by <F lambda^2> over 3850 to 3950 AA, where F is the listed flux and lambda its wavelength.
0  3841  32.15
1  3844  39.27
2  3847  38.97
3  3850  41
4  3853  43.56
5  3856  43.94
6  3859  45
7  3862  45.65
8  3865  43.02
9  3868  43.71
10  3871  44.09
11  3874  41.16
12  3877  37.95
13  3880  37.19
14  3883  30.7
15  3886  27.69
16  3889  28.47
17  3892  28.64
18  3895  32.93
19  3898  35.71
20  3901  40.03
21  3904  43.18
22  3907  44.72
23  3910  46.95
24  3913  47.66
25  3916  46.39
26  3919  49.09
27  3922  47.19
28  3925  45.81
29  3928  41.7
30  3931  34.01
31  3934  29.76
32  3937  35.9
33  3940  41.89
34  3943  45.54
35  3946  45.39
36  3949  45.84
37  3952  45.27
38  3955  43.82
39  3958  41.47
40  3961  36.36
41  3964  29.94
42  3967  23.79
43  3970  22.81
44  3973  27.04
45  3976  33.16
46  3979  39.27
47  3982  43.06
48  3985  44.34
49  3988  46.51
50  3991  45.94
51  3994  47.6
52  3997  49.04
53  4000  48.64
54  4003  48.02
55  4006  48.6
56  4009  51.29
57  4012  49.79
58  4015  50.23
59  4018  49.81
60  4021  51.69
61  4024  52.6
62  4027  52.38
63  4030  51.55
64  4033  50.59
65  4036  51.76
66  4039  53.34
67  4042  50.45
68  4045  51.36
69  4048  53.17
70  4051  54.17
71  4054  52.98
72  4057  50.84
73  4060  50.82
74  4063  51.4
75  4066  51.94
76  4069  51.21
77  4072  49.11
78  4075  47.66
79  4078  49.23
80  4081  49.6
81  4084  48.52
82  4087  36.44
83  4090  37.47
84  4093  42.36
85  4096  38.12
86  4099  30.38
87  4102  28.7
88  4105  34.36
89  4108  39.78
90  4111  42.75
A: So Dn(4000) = 1.3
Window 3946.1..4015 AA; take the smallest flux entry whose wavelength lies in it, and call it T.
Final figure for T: 22.81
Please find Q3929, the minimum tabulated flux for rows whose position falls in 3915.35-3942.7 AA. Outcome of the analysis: 29.76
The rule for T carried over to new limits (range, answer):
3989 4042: 45.94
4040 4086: 47.66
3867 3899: 27.69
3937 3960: 35.9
